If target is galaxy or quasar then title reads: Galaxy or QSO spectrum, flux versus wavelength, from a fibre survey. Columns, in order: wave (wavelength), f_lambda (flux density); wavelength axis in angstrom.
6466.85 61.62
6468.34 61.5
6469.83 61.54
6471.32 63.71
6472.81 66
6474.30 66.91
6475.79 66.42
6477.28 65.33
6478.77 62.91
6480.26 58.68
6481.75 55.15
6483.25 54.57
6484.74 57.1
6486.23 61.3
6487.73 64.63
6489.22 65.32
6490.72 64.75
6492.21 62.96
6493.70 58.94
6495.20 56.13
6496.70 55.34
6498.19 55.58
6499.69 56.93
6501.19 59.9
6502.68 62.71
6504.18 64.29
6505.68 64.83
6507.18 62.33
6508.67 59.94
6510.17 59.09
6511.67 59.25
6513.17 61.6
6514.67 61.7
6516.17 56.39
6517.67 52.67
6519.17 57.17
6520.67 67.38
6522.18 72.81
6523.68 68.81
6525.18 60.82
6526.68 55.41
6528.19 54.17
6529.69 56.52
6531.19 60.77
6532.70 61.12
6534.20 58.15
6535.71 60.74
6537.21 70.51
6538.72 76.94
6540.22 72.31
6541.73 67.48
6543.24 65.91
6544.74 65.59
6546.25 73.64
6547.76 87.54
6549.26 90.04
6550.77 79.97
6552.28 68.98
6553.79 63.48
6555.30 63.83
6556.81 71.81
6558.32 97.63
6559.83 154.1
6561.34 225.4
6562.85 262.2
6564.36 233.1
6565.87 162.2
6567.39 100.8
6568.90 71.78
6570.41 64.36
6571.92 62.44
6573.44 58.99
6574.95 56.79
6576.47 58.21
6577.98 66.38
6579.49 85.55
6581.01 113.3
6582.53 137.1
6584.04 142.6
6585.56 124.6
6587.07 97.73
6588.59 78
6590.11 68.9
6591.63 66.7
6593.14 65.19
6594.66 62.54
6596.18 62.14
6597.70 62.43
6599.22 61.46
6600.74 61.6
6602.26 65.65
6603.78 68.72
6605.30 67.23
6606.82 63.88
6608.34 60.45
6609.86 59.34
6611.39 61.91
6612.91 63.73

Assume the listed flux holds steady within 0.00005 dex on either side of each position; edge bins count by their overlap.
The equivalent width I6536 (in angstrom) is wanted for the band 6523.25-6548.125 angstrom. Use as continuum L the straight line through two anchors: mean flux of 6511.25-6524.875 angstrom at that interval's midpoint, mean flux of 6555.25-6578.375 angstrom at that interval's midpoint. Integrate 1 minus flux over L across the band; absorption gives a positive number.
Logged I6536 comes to 4.86 angstrom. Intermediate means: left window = 62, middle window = 65.3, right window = 115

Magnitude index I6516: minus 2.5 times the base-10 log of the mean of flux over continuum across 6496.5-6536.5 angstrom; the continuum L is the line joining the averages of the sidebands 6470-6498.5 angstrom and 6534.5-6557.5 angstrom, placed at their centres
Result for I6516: 0.11 mag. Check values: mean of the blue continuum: 61.2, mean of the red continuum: 71.6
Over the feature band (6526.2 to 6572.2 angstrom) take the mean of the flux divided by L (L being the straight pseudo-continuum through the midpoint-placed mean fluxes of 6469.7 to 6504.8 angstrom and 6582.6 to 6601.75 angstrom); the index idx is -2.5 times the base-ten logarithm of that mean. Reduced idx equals -0.25 mag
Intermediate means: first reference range 61.1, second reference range 81.4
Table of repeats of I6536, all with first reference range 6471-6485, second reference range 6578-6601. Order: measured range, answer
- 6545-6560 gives -0.7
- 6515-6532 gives 2.7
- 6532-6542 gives 1.0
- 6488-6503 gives 1.3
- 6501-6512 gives 1.0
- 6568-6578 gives 2.3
